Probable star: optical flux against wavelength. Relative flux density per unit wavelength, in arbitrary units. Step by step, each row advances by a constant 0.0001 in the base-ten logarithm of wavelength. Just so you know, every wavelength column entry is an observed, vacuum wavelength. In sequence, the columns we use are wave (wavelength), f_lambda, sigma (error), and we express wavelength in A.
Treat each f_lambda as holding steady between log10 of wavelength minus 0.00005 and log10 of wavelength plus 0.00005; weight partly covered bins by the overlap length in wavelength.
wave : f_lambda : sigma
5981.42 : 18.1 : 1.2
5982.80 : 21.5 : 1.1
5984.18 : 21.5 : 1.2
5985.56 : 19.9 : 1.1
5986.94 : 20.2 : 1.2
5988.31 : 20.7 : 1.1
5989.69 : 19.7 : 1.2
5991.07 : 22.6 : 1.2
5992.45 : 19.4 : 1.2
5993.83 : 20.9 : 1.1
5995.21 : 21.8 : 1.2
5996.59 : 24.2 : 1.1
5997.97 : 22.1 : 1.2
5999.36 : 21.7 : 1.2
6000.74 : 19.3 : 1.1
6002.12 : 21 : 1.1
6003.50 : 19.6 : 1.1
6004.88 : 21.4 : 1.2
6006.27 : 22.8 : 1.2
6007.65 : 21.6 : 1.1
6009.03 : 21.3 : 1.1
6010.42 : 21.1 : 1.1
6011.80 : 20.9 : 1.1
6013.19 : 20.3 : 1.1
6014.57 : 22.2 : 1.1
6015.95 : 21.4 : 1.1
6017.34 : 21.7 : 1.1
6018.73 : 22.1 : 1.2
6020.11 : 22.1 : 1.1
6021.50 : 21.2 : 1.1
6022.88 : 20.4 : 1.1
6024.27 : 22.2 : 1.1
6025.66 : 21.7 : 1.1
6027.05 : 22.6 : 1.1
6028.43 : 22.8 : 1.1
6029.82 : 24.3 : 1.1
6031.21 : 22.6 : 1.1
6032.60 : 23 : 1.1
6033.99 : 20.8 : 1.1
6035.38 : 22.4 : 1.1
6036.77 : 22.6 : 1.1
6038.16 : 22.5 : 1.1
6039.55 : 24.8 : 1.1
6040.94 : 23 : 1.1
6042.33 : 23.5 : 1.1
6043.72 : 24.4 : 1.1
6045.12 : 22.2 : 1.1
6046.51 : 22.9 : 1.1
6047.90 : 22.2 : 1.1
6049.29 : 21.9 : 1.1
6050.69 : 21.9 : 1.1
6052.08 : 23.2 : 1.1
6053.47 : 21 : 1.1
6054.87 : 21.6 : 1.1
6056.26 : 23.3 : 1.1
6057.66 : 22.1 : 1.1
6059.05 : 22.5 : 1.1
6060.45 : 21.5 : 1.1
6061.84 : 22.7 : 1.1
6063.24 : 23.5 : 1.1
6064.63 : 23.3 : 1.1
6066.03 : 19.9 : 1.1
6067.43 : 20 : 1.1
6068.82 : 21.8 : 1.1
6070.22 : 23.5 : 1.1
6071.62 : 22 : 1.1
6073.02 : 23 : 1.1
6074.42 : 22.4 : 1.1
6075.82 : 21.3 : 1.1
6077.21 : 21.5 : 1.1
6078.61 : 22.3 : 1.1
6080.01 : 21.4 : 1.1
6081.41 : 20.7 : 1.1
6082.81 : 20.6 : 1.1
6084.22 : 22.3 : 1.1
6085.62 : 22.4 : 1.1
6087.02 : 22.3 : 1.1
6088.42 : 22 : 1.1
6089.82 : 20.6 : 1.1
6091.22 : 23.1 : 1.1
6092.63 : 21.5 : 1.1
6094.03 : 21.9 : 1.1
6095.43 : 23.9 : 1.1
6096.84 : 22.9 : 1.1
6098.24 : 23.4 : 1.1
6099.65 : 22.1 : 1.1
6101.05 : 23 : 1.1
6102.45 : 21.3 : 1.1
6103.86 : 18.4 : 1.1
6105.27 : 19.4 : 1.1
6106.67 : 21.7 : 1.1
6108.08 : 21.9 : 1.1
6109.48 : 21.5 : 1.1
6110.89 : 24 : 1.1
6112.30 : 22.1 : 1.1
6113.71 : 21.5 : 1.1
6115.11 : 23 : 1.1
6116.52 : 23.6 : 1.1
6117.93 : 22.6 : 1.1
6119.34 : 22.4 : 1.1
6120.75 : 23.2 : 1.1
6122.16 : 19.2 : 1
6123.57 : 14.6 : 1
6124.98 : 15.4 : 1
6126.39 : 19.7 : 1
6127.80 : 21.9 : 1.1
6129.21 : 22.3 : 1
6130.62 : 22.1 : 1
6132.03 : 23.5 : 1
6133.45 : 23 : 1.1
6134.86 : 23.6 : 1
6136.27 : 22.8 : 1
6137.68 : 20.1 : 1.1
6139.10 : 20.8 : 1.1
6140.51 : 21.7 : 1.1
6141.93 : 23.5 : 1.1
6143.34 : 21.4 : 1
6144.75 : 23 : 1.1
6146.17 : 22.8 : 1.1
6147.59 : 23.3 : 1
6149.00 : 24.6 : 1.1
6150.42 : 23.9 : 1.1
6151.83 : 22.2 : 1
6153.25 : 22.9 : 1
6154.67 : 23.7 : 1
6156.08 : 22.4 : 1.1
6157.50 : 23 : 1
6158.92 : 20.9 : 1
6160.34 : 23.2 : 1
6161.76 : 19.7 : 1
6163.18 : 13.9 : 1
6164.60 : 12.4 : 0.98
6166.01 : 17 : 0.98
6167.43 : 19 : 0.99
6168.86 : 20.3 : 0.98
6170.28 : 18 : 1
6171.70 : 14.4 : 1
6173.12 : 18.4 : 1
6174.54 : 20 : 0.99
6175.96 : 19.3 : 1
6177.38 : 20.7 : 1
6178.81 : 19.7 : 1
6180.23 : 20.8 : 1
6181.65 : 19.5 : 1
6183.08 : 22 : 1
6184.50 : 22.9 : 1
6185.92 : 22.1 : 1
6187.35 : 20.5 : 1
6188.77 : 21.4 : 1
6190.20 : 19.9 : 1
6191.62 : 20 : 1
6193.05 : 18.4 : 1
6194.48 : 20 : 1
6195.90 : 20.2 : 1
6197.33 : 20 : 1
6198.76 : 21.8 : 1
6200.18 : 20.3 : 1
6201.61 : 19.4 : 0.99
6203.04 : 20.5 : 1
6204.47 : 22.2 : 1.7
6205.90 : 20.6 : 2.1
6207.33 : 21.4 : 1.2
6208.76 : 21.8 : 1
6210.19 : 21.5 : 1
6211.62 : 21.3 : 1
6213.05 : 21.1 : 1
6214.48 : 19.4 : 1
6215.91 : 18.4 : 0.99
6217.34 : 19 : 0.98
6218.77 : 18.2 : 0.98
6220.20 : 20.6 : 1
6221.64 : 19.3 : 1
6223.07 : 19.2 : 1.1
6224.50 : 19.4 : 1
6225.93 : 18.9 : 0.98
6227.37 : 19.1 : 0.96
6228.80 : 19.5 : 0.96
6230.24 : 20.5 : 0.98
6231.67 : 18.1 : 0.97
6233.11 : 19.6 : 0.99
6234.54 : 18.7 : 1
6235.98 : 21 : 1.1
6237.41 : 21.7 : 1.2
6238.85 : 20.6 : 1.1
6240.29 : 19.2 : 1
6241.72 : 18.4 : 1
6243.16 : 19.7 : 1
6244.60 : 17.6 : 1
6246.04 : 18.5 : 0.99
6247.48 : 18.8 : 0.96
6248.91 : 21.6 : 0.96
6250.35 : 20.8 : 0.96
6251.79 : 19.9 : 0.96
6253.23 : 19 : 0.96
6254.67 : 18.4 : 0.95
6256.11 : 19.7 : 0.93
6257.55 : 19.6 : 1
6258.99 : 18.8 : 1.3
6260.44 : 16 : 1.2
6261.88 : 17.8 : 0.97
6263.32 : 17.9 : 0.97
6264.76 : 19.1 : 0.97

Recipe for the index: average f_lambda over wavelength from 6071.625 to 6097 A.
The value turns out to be 22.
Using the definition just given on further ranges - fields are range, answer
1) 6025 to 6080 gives 22.4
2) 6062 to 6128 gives 21.6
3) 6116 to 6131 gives 20.6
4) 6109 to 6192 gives 21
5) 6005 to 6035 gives 21.9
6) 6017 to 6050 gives 22.5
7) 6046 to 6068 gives 22.1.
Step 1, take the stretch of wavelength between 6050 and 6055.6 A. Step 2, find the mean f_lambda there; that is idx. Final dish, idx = 22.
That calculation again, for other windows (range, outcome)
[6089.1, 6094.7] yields 21.8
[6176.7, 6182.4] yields 20.2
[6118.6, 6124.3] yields 19.8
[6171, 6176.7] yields 18.1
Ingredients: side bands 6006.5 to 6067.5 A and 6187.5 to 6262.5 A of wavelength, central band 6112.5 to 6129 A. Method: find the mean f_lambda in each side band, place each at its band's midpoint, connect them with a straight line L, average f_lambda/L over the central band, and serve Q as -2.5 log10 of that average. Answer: 0.02 mag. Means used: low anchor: 22.2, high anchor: 19.8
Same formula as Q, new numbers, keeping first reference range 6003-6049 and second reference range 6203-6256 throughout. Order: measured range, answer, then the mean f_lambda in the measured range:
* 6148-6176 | 0.03 mag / 20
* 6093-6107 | -0.03 mag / 21.8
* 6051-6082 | -0.02 mag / 22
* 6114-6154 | -0.05 mag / 21.9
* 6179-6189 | -0.05 mag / 21.2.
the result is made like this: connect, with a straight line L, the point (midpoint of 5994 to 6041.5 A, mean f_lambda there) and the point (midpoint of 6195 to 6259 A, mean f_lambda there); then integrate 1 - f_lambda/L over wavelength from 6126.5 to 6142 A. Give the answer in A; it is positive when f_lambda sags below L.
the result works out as -1.0 A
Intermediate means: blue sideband 21.9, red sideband 19.9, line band 22.1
